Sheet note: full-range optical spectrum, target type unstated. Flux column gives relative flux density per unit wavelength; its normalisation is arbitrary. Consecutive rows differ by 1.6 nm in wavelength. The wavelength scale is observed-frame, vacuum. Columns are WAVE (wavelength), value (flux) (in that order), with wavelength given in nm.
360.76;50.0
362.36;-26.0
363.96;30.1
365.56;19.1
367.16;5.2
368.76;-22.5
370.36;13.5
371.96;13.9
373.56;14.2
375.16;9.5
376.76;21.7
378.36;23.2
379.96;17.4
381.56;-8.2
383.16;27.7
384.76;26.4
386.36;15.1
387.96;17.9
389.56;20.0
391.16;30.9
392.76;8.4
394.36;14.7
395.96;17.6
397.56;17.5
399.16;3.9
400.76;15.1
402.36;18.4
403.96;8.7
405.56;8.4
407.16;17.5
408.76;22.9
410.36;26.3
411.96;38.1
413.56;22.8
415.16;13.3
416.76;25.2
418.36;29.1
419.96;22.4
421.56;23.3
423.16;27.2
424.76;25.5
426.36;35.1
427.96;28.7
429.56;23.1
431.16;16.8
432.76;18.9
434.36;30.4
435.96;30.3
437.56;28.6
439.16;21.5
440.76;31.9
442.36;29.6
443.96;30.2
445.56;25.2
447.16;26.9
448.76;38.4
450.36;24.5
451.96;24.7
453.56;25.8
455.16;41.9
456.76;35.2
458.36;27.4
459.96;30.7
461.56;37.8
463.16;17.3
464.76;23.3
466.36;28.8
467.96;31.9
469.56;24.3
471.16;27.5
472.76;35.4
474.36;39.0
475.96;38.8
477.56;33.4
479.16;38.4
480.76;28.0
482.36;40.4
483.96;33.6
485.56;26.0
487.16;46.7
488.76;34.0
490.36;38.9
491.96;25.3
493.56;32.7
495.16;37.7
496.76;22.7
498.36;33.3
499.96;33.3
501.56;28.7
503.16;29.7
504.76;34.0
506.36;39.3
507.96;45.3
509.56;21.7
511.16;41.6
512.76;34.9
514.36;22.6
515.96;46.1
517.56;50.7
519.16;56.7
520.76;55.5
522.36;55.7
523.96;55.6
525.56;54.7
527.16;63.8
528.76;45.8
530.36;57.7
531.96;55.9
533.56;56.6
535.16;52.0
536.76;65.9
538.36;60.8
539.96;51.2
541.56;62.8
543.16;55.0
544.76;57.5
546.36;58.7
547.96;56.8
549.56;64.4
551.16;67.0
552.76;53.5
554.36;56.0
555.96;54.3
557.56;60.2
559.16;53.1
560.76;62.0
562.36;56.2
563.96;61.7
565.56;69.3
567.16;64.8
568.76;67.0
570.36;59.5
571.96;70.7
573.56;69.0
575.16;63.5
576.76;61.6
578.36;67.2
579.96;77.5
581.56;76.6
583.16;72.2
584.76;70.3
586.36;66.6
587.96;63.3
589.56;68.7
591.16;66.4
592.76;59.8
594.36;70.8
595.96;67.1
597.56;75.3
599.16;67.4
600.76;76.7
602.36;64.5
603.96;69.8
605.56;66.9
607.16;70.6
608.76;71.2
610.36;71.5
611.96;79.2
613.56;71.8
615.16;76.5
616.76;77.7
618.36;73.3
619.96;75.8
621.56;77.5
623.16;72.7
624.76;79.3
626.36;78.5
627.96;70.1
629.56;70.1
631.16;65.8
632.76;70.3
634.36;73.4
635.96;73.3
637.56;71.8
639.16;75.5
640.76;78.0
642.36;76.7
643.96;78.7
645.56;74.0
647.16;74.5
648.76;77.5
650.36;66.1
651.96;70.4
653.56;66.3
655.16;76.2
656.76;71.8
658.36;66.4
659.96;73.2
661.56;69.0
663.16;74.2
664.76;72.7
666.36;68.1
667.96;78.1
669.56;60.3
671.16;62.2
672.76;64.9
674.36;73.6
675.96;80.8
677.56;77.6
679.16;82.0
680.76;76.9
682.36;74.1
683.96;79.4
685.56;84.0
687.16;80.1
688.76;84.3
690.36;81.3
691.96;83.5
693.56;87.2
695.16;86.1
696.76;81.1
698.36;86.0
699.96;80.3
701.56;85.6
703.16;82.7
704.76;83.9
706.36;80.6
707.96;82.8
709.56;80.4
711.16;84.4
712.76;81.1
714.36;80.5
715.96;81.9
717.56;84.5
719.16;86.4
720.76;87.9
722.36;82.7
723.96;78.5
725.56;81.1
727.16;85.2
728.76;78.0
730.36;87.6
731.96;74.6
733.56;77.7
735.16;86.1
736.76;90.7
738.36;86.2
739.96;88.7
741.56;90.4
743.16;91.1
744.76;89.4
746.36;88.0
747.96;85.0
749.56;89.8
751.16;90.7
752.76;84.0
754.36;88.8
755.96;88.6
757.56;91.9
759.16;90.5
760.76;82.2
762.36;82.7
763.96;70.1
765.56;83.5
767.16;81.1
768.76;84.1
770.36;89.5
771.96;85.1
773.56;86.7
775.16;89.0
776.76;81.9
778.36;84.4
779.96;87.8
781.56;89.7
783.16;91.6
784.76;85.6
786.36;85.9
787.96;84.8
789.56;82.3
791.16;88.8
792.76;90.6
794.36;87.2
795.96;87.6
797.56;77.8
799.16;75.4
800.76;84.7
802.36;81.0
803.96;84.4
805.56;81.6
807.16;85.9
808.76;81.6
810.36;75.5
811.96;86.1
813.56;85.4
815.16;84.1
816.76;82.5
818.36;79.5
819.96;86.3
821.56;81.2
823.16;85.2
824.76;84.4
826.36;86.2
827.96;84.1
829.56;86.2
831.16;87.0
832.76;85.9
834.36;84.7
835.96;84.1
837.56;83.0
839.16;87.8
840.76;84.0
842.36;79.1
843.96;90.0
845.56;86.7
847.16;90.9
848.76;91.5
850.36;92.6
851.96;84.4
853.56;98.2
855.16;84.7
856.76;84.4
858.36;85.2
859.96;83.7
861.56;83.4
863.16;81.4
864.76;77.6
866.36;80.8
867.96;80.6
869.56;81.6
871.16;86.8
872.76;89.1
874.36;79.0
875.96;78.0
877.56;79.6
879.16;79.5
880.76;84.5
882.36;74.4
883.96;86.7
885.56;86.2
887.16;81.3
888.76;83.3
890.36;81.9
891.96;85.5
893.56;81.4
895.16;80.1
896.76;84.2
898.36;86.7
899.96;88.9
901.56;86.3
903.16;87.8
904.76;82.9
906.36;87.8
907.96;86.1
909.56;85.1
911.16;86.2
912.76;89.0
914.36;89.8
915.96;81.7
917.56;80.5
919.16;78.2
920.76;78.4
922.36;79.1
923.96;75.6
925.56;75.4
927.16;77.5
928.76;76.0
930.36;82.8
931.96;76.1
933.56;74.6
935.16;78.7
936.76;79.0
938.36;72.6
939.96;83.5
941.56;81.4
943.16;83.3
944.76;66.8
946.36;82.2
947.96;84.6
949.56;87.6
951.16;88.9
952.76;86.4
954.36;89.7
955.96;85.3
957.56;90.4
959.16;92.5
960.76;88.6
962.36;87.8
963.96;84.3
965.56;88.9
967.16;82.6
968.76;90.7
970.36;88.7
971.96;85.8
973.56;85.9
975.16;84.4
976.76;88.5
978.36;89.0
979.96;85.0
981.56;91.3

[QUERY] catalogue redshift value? 0.30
